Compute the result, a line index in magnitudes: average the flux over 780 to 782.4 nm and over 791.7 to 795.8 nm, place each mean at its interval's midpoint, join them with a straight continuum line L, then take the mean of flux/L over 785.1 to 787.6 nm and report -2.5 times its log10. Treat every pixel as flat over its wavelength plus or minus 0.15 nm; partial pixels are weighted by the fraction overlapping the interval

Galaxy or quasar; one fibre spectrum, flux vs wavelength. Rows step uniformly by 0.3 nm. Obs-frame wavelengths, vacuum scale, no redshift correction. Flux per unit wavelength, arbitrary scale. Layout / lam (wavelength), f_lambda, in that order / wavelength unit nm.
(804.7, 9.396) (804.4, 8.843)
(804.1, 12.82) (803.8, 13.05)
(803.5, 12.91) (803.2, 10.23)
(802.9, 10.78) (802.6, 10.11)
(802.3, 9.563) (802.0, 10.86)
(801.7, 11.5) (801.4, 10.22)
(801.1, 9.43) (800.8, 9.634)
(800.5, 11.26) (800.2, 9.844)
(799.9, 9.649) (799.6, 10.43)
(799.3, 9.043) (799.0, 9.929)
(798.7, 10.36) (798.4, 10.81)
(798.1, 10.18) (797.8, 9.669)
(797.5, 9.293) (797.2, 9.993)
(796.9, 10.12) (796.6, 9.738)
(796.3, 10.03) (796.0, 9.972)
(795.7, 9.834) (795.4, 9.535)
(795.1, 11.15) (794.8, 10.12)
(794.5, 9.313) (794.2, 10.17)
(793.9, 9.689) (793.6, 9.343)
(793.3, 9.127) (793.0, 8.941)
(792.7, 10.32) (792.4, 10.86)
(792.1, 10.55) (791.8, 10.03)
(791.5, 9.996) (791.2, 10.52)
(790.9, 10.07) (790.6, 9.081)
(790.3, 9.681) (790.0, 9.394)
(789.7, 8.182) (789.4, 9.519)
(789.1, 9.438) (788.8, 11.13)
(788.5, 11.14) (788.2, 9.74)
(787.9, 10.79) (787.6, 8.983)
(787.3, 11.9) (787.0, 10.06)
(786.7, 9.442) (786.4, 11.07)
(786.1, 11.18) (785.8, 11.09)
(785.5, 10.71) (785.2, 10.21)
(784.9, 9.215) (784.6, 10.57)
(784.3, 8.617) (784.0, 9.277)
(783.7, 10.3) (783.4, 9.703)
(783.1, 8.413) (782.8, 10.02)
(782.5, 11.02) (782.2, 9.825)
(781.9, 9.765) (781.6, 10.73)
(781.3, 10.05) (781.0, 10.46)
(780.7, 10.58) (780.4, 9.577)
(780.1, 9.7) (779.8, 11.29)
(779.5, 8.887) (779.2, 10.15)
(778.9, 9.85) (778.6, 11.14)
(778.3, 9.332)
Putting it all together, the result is -0.06 mag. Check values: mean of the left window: 10.1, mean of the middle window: 10.6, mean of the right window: 9.93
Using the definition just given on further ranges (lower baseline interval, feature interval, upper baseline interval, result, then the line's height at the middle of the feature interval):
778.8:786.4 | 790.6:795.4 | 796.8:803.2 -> 0.01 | 10.1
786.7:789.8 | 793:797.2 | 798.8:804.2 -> 0.06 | 10.4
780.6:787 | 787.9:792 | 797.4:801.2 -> 0.02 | 10.1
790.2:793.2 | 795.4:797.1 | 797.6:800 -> 0.01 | 10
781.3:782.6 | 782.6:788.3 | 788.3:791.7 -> 0.00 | 10.1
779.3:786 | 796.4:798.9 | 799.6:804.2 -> 0.06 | 10.6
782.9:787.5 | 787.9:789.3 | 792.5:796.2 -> -0.04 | 9.99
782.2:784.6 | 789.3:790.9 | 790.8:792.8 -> 0.11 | 10.2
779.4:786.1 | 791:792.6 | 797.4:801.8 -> -0.03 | 10.1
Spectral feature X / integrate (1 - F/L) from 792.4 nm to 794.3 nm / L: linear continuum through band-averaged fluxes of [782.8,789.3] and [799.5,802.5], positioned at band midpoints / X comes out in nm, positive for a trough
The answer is 0.09 nm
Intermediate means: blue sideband 10.1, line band 9.68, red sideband 10.2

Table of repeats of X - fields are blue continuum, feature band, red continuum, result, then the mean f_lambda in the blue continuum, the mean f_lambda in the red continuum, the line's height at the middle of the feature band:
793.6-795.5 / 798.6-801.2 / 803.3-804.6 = 0.24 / 9.96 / 11.7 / 11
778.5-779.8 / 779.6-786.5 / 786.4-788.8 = 0.07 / 10.1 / 10.4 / 10.2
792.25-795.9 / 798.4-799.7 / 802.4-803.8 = 0.07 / 9.87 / 11.2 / 10.6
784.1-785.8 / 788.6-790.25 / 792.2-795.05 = 0.05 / 9.96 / 9.83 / 9.89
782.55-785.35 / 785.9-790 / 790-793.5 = -0.17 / 9.64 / 9.89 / 9.77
